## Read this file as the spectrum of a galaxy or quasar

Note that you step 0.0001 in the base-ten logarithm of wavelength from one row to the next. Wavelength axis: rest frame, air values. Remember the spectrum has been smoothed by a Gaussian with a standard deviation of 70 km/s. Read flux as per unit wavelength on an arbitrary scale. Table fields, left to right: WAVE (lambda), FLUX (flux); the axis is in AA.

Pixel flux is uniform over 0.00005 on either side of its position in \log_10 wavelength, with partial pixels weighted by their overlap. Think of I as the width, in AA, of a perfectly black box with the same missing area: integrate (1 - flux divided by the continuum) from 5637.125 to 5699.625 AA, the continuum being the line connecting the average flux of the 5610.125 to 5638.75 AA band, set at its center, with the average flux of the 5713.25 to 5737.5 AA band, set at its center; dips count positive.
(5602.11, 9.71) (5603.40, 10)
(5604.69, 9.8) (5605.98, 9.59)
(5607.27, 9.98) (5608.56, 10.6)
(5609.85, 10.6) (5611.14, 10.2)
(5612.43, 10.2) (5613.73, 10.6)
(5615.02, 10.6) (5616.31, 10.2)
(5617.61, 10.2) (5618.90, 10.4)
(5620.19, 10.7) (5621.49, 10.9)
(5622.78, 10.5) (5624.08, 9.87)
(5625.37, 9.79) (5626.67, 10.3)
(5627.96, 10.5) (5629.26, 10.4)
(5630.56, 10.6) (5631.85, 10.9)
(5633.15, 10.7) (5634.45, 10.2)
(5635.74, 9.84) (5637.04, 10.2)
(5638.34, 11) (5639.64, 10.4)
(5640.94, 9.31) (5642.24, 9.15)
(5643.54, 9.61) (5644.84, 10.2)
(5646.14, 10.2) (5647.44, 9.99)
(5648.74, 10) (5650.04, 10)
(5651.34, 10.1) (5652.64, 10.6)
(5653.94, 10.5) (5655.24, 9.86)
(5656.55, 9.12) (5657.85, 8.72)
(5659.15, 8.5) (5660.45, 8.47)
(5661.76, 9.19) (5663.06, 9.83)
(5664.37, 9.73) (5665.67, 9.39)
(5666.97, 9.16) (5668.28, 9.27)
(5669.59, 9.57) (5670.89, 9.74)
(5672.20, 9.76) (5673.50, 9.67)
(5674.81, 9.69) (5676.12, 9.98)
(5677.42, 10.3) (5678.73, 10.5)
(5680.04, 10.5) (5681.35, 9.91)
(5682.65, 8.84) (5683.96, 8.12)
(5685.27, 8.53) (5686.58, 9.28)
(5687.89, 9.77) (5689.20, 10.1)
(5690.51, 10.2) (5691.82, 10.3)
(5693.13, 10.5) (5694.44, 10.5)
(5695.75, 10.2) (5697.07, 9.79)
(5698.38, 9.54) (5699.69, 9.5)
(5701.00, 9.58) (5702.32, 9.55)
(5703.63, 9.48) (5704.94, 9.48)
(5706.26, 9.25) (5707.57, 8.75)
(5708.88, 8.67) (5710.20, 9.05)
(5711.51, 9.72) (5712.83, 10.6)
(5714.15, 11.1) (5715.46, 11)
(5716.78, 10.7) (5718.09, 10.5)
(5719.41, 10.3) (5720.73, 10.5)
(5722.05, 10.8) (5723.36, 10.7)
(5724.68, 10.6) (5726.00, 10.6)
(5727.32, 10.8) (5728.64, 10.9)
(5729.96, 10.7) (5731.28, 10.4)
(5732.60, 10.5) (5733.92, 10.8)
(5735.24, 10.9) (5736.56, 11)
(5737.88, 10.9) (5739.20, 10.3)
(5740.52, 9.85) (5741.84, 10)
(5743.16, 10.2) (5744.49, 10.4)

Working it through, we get 4.7 AA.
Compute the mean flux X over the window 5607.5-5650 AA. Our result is 10.3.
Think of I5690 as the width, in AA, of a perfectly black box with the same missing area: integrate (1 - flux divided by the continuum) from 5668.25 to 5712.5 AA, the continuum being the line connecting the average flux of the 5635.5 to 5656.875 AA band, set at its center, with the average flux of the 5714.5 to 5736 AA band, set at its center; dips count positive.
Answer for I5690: 3.1 AA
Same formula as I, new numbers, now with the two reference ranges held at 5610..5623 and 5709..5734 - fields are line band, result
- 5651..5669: 1.8 AA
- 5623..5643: 0.5 AA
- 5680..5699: 1.4 AA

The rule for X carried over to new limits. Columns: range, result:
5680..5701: 9.7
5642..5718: 9.72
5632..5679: 9.8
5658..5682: 9.6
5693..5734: 10.1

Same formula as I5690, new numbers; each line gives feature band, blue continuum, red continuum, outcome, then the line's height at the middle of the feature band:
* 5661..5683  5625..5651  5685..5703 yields 0.6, 9.97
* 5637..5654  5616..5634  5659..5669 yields -0.5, 9.79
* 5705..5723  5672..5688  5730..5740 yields 0.4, 10.3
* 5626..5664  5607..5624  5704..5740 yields 1.7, 10.4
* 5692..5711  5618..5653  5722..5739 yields 1.8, 10.6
